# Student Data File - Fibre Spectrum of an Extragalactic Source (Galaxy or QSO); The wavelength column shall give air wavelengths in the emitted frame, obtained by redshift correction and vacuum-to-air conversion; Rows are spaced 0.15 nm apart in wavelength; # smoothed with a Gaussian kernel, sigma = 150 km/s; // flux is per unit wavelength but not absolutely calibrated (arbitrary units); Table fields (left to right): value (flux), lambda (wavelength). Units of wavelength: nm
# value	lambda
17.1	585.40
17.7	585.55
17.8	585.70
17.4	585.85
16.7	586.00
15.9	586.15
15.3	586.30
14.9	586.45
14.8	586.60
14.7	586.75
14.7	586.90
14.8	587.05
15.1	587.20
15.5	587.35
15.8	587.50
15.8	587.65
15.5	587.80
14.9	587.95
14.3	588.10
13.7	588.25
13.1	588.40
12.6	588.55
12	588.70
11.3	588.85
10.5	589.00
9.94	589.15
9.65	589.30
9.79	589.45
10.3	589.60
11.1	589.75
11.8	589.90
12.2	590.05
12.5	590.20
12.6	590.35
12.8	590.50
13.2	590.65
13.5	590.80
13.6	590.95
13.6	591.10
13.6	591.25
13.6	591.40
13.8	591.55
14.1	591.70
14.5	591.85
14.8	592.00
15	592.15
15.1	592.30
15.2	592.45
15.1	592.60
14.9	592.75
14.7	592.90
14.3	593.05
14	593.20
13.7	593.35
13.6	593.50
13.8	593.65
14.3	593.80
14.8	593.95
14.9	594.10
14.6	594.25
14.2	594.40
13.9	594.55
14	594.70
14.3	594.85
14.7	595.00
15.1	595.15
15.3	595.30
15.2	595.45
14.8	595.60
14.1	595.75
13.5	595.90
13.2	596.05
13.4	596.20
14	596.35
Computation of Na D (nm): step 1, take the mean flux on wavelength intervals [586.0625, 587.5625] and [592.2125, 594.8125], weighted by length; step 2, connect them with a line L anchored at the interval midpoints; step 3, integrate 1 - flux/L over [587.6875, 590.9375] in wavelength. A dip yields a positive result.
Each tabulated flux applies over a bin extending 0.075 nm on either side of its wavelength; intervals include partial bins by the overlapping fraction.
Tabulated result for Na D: 0.56 nm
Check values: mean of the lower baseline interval 15.2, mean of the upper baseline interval 14.4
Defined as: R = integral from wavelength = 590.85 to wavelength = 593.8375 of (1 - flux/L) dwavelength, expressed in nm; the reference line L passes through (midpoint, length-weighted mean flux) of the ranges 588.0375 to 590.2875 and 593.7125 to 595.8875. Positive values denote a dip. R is -0.22 nm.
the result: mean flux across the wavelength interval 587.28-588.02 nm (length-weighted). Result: 15.5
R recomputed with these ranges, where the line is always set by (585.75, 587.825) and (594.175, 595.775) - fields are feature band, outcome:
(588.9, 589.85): 0.308 nm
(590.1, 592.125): 0.195 nm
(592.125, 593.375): 0.012 nm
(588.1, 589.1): 0.197 nm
